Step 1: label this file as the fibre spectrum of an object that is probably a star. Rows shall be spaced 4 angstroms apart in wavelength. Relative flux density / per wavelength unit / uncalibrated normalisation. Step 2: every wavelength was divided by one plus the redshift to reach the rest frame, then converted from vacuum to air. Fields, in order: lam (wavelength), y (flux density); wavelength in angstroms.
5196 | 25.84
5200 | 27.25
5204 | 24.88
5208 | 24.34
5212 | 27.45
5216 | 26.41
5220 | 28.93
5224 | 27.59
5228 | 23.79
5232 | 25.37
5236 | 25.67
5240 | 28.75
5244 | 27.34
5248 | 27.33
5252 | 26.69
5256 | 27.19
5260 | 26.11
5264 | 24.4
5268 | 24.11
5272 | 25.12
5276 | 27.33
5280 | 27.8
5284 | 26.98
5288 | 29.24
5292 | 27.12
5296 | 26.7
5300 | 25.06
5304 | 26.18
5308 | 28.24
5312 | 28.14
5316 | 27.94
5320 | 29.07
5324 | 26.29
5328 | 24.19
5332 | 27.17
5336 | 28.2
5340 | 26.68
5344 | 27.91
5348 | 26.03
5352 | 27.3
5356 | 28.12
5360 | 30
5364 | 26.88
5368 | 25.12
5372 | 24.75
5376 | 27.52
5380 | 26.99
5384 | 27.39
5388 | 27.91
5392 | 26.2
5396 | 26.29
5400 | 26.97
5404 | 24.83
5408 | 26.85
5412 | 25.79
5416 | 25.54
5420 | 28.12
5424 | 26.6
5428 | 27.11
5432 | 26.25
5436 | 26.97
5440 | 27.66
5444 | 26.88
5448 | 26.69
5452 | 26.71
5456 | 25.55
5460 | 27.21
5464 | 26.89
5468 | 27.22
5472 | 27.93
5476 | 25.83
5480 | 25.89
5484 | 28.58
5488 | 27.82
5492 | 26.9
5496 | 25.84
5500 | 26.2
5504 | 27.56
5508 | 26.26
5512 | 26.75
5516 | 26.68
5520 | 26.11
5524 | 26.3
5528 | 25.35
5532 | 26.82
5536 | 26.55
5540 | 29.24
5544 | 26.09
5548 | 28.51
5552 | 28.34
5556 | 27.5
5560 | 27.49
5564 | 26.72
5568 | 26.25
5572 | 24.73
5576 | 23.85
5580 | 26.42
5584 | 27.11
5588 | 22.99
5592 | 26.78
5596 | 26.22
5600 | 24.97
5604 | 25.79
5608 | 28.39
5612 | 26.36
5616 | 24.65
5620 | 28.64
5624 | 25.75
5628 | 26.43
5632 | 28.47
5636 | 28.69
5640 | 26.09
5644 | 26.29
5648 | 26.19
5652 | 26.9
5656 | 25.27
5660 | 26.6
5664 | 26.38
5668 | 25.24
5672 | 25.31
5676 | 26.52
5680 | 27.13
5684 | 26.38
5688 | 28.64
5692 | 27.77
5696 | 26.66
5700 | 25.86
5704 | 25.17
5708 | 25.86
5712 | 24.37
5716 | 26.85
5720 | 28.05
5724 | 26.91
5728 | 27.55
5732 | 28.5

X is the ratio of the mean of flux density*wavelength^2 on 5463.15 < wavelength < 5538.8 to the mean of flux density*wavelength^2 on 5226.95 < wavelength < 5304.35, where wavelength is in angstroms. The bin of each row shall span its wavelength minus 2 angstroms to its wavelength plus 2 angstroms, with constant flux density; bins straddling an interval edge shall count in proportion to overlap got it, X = 1.1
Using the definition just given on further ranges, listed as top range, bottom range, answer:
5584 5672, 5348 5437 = 1.07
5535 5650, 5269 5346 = 1.09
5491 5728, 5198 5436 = 1.10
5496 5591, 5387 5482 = 1.03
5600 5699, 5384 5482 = 1.08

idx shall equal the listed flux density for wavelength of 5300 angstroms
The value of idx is 25.06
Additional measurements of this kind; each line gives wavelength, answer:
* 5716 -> 26.85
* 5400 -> 26.97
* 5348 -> 26.03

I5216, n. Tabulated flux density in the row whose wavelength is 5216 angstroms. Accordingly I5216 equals 26.41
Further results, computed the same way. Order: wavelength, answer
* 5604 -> 25.79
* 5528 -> 25.35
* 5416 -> 25.54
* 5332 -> 27.17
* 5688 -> 28.64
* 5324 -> 26.29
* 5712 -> 24.37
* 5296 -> 26.7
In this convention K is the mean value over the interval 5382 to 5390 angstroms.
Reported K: 27.6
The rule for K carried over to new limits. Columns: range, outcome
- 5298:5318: 27.1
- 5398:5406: 25.9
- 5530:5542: 27.5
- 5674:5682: 26.8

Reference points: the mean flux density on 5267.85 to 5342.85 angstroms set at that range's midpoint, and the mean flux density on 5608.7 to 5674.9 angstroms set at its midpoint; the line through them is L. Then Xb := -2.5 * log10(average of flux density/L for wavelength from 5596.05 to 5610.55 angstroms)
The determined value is 0.01 mag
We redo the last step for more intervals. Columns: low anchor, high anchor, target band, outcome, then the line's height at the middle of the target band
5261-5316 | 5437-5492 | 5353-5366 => -0.06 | 26.8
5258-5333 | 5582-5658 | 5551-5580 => 0.00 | 26.5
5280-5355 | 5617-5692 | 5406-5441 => 0.01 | 27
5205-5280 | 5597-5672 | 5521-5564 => -0.03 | 26.4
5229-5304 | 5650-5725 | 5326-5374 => -0.01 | 26.5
